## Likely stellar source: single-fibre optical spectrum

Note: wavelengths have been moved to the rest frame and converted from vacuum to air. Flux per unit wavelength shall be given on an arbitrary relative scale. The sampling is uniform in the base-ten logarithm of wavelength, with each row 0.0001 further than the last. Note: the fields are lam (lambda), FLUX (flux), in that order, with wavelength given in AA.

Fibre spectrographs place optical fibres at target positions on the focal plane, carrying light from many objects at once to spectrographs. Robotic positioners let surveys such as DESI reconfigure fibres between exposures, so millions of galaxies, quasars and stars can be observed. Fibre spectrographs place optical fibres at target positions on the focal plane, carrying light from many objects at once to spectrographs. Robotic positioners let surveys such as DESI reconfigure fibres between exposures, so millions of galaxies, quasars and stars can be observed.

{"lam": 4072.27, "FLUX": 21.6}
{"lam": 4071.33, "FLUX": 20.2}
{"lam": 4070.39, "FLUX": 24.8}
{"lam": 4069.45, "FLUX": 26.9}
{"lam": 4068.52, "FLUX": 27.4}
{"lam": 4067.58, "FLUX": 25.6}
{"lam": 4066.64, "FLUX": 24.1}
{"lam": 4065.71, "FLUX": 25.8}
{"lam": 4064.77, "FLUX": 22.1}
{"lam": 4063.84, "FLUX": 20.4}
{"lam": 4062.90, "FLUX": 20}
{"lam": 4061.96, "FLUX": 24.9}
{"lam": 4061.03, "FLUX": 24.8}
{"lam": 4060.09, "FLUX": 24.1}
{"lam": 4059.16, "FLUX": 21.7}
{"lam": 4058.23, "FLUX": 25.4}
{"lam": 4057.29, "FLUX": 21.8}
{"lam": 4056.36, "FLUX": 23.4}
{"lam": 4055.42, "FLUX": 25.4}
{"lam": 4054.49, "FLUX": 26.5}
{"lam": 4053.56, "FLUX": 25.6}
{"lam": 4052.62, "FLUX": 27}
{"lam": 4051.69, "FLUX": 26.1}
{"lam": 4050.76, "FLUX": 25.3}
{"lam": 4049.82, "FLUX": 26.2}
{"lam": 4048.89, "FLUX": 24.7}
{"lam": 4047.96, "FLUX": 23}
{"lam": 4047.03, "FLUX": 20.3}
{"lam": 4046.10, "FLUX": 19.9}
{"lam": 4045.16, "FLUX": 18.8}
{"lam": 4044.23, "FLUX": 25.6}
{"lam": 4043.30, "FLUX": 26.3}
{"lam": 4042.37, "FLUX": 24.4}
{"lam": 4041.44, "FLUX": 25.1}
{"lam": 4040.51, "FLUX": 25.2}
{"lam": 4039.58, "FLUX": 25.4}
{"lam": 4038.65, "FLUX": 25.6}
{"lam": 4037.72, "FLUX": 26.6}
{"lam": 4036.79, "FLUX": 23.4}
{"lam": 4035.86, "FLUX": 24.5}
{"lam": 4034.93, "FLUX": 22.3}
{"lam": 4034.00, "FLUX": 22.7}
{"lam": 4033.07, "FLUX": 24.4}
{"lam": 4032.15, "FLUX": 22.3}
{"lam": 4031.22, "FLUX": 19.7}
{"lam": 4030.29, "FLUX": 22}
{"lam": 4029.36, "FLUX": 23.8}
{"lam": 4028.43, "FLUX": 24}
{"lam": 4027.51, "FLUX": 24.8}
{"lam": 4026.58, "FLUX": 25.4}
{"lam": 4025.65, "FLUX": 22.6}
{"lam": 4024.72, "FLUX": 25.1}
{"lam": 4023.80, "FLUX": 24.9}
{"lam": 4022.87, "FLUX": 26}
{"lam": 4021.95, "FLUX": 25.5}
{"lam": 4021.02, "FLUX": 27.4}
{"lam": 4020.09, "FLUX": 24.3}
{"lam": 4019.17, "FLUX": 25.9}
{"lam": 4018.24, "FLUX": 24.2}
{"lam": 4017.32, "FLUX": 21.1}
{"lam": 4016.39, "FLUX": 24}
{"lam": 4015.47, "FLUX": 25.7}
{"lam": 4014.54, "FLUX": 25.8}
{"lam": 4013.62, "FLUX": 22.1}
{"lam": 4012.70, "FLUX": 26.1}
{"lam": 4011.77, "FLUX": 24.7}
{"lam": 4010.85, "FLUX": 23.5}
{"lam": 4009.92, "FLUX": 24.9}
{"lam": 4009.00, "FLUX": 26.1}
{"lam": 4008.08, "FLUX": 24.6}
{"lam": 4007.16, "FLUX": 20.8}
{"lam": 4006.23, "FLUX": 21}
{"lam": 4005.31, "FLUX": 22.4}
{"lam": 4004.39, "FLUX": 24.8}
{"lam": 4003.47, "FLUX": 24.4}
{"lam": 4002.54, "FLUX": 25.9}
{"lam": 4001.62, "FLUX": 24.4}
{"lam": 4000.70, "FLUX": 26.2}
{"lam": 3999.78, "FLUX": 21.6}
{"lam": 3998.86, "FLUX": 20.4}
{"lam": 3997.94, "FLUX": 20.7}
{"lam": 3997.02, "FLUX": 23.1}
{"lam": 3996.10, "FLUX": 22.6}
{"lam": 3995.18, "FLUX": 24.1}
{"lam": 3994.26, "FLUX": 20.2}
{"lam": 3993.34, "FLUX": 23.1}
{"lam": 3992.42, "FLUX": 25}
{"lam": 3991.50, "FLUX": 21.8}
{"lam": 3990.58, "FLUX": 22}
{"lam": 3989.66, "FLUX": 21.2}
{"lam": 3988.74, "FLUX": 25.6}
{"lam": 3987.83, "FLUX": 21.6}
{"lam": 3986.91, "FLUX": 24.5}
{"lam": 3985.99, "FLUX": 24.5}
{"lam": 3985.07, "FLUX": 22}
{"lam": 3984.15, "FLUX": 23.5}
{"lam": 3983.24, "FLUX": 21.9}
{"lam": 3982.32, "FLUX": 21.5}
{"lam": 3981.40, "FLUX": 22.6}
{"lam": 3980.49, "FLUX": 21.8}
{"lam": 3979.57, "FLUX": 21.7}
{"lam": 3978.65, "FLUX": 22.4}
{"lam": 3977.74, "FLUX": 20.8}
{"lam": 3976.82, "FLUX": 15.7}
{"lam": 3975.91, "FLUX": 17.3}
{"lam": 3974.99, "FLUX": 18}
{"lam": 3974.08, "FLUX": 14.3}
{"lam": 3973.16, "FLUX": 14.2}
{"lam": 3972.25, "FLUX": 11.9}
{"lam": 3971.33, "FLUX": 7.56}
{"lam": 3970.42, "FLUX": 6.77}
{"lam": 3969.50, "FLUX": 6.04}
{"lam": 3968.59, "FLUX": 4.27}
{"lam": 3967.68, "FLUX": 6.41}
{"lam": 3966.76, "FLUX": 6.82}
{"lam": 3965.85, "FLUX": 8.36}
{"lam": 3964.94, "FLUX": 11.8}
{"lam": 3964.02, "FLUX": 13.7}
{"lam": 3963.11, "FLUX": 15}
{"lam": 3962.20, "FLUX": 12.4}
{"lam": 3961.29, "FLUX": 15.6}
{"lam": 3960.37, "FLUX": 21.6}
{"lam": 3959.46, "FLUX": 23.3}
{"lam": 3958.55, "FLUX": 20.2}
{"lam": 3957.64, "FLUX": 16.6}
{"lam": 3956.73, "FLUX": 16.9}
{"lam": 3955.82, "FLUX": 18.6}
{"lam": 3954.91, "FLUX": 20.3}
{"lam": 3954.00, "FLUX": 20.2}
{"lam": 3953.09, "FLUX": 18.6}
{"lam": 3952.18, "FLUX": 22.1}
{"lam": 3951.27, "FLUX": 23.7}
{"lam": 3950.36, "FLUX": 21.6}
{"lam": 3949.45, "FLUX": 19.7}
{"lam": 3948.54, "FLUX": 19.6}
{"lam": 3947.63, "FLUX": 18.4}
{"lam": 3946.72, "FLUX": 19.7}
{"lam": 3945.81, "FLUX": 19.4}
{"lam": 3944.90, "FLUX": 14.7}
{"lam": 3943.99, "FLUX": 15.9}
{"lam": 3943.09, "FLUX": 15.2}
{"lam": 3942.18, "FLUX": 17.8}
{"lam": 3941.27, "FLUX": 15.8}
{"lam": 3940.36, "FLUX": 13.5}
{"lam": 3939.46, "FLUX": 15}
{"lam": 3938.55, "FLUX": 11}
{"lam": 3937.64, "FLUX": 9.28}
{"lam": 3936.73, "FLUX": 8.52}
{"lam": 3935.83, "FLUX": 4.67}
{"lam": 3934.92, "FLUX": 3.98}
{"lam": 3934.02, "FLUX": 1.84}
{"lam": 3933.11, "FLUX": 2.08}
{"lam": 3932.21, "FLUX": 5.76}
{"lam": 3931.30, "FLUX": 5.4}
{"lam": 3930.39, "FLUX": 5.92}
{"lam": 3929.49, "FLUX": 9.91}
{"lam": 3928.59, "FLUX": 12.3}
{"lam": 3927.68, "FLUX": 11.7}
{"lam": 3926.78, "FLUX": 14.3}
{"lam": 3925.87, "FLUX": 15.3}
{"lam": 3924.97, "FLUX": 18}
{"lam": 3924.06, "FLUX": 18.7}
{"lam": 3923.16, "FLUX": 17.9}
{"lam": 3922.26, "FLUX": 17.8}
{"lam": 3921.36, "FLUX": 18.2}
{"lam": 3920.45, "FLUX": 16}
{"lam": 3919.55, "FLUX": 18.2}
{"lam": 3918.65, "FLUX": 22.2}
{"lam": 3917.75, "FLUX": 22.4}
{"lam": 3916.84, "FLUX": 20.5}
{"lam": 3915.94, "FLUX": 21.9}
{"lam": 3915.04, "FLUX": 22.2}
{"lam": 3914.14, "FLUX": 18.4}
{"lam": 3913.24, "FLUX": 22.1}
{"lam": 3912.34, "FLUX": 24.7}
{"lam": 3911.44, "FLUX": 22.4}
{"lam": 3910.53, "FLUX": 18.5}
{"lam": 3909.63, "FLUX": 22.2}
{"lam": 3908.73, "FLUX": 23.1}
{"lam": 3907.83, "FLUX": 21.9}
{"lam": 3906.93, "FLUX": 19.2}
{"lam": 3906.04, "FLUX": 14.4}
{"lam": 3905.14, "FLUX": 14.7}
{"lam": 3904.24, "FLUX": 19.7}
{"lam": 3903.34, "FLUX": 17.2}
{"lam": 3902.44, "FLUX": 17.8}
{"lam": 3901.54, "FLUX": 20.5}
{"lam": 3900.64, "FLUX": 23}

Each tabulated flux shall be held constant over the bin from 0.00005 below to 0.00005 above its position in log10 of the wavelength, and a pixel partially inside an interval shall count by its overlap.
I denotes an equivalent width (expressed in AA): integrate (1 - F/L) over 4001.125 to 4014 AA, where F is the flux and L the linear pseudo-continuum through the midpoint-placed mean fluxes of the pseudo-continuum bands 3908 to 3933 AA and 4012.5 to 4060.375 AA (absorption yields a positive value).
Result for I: -0.89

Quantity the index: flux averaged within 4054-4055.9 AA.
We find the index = 26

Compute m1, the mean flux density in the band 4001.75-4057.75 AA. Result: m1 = 24.2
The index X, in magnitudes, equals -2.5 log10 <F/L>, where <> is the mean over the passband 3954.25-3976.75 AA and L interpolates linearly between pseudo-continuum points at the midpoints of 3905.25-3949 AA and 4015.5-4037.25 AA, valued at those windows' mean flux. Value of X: 0.33 mag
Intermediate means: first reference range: 15.6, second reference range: 24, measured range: 13.8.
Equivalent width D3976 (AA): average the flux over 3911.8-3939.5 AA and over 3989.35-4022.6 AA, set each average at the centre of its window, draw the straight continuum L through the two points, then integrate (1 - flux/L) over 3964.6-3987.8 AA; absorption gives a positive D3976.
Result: 5.0 AA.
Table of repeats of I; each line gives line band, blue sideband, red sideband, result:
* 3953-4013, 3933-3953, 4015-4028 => 1.4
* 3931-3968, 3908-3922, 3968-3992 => 9.3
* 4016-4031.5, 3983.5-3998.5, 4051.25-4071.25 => -0.4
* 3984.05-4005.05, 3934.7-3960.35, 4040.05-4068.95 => -3.3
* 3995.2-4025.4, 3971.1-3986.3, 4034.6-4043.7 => -2.7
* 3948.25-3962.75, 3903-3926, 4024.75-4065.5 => 1.0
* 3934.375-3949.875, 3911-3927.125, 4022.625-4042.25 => 4.8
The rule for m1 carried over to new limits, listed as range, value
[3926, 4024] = 18.3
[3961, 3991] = 16.5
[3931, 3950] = 12.4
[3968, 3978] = 12.2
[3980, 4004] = 22.9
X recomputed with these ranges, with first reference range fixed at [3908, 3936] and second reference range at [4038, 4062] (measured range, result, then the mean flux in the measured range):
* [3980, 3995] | -0.13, 22.7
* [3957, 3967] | 0.20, 15.3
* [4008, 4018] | -0.12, 24.4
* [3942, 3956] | -0.10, 19.1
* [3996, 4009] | -0.10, 23.2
